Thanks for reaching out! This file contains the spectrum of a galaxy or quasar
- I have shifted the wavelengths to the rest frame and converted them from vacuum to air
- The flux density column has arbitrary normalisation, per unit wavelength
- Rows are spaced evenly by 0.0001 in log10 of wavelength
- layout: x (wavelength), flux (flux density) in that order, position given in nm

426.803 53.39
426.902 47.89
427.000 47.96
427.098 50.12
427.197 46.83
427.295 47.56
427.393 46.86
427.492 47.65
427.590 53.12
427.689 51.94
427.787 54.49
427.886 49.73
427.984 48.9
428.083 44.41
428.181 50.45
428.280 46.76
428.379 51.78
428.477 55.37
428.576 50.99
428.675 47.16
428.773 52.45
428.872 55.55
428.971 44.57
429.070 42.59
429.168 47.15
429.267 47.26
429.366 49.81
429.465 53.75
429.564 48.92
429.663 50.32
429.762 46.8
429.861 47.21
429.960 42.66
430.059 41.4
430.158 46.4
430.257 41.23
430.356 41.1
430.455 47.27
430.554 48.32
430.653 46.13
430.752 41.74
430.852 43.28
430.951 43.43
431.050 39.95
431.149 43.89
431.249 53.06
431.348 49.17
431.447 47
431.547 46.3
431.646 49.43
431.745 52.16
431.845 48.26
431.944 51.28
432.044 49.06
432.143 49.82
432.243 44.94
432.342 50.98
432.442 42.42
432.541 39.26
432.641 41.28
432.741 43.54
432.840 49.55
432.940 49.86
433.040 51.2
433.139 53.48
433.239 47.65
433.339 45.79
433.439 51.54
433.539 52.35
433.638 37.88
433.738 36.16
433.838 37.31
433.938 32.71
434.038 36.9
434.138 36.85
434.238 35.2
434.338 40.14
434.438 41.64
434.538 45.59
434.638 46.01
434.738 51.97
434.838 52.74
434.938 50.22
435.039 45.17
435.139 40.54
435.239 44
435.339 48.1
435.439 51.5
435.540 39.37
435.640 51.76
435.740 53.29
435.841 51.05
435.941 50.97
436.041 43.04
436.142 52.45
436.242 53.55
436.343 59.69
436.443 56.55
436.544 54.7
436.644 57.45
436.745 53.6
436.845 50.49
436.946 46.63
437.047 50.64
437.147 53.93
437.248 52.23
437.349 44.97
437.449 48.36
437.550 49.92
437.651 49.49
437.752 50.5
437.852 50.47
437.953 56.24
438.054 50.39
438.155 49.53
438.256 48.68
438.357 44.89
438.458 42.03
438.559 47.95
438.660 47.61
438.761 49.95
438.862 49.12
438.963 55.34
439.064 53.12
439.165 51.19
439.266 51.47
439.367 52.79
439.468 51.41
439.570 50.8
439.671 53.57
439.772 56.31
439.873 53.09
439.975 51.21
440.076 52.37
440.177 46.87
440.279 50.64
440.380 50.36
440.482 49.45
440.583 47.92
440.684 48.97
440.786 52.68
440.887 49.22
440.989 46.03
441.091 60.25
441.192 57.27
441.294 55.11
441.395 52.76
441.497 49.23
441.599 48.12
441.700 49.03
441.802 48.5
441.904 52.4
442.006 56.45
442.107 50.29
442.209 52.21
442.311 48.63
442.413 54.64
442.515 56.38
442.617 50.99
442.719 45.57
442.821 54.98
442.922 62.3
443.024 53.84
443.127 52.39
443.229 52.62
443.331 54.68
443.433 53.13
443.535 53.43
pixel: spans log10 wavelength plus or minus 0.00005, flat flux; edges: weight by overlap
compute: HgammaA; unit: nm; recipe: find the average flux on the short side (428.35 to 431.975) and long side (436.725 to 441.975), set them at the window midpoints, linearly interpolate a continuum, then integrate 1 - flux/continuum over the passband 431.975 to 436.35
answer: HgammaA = 0.25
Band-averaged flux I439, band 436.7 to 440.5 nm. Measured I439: 50.5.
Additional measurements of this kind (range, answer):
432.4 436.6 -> 46.3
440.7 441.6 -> 52.4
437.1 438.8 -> 49.2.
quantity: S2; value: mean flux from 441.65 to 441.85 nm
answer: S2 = 48.7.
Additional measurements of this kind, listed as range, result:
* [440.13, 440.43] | 49.3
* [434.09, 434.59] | 39.9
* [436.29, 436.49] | 58.1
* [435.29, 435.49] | 49.7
